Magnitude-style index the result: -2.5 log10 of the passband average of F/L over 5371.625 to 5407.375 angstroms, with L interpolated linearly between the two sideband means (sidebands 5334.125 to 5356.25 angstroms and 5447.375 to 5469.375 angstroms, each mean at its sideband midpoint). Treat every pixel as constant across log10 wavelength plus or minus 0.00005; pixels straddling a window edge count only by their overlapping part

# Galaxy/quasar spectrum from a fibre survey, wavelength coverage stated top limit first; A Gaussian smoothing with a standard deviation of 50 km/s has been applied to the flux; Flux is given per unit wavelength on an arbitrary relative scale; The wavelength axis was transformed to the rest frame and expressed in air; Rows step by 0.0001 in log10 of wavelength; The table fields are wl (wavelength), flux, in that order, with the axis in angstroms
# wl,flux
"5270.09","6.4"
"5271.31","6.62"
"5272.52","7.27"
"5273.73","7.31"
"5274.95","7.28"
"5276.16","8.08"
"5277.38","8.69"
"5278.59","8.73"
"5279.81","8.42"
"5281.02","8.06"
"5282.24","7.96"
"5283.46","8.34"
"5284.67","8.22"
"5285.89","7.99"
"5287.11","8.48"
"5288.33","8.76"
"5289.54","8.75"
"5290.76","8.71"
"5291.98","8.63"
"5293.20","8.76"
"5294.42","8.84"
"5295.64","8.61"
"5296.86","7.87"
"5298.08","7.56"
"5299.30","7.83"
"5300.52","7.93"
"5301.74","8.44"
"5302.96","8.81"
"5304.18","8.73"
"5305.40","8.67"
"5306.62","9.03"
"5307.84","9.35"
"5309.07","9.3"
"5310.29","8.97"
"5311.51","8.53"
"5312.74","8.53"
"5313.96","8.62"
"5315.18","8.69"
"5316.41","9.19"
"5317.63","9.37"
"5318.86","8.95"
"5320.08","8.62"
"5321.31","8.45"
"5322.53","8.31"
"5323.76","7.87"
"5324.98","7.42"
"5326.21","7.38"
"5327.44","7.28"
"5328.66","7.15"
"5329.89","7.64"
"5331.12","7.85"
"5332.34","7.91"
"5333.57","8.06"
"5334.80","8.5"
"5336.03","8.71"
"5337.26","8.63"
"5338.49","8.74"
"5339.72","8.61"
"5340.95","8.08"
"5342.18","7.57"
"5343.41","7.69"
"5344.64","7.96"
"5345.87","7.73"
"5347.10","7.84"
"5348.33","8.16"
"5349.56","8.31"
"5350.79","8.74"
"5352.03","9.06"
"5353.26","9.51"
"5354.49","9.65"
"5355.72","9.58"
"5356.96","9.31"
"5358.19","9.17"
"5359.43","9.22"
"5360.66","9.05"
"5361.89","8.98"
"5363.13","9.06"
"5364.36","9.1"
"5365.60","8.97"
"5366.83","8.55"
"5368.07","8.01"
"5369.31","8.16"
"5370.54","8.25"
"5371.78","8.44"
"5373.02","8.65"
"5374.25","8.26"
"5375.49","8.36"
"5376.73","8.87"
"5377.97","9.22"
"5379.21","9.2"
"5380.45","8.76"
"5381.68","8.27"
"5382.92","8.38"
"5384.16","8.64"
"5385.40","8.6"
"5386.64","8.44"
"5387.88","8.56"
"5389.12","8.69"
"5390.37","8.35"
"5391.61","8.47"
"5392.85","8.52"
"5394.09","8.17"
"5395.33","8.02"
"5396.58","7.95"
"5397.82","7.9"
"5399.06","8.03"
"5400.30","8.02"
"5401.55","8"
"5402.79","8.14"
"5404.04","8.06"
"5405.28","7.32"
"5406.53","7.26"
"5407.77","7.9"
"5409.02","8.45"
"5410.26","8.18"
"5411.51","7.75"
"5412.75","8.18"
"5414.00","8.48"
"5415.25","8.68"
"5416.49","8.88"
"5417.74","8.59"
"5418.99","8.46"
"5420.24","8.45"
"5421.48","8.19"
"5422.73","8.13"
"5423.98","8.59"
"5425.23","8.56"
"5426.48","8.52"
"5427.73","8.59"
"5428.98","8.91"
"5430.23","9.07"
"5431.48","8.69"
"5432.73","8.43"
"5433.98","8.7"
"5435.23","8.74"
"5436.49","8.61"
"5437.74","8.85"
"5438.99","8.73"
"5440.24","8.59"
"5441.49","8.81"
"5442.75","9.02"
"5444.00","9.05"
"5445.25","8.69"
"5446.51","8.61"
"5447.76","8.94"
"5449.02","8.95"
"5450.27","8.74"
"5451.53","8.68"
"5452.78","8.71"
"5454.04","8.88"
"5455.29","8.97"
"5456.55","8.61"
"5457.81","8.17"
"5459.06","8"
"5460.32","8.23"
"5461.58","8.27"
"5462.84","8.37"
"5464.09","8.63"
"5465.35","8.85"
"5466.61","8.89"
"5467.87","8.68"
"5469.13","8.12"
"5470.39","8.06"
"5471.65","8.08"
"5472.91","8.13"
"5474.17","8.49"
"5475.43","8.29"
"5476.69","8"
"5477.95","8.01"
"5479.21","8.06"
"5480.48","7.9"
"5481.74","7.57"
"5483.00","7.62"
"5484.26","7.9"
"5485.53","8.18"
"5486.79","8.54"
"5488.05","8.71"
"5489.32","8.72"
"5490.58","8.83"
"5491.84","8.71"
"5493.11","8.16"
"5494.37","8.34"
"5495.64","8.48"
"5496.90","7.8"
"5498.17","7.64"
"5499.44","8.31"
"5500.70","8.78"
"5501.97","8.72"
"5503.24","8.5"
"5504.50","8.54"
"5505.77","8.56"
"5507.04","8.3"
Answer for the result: 0.03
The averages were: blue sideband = 8.5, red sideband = 8.6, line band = 8.32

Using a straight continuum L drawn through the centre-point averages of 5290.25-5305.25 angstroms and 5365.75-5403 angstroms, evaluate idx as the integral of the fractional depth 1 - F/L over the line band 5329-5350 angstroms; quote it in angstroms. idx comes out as 0.7 angstroms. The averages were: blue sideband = 8.4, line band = 8.1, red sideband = 8.41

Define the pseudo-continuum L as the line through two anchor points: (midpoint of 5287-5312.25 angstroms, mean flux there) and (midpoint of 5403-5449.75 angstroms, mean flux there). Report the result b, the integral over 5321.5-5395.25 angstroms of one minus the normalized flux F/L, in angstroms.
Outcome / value 0.9 angstroms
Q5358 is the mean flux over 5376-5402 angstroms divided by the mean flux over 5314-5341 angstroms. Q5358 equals 1.0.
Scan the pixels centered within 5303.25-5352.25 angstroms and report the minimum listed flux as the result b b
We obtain 7.15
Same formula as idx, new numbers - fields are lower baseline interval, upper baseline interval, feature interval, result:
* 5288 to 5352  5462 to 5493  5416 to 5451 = -1.5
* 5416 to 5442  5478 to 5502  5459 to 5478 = 0.1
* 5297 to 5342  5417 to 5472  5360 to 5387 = -0.6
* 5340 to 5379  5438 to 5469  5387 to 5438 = 1.8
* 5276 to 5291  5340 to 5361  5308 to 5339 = 0.6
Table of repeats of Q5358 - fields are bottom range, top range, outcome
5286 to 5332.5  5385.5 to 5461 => 1.00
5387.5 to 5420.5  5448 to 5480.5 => 1.03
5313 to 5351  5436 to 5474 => 1.05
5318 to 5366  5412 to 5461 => 1.02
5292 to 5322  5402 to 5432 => 0.96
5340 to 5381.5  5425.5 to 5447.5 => 1.01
